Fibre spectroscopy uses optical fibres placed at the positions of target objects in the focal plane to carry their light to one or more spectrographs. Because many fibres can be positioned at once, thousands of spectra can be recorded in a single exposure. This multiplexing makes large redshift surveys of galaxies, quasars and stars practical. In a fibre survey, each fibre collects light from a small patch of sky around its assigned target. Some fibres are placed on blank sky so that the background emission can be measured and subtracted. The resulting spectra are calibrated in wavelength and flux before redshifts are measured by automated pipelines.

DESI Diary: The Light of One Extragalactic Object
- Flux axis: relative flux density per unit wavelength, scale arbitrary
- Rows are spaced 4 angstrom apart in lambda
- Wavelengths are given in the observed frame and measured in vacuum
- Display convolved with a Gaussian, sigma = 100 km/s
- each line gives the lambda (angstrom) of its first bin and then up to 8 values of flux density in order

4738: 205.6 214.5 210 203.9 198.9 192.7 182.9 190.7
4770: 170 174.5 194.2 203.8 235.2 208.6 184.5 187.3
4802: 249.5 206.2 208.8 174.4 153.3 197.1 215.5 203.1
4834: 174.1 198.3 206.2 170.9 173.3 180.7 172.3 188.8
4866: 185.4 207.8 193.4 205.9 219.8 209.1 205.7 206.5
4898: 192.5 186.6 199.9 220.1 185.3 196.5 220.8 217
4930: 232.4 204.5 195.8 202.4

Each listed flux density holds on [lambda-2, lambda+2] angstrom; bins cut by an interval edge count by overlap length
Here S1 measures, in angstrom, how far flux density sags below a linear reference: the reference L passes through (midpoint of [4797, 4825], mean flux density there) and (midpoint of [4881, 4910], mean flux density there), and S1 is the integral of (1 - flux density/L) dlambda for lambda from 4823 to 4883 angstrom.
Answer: 2.4 angstrom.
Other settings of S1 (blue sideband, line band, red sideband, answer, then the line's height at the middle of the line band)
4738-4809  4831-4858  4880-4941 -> 2.62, 204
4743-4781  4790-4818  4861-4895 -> -0.44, 196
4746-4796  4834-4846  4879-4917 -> 0.43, 199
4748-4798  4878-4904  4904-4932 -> 0.47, 207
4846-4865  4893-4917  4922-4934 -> 1.05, 207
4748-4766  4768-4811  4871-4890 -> -0.94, 198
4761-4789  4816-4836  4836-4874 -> 0.12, 190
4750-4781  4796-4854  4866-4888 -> 0.99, 197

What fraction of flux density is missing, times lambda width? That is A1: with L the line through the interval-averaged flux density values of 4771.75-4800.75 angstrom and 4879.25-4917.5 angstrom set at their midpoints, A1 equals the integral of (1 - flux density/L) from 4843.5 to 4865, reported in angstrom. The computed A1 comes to 2.5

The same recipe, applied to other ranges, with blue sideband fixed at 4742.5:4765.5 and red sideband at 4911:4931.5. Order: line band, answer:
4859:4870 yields 0.9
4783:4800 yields -0.2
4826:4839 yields 0.6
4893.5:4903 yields 0.7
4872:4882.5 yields 0.1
